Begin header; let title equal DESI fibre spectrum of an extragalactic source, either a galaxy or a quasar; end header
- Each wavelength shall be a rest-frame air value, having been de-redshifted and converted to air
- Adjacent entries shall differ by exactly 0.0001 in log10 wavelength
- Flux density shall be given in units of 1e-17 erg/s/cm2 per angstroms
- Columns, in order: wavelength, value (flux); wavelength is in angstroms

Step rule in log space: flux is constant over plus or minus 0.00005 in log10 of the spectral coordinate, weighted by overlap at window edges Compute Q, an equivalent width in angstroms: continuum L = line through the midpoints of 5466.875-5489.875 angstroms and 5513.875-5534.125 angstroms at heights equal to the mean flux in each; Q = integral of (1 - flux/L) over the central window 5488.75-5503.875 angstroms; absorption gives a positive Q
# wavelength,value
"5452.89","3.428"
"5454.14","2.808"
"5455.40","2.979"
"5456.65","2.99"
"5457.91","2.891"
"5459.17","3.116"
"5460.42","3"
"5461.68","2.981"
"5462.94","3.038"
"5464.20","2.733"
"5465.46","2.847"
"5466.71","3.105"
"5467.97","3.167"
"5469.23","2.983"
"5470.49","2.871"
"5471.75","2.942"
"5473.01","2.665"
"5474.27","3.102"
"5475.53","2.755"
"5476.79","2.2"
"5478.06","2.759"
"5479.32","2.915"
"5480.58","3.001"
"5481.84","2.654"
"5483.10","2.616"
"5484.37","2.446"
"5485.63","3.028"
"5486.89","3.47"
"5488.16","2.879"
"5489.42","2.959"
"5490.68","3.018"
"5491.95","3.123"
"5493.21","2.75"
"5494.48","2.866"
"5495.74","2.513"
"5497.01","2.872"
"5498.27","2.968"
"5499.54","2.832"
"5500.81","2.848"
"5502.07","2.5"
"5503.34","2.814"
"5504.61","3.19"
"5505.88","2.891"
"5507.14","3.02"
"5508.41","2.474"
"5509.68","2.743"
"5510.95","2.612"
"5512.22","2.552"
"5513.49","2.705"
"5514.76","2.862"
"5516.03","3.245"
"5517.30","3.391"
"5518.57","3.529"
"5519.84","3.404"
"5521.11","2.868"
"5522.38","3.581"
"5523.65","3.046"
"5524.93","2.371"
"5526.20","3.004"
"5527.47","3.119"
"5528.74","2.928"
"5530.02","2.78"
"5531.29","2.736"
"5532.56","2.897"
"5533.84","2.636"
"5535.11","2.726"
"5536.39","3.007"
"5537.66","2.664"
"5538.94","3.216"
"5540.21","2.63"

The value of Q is 0.45 angstroms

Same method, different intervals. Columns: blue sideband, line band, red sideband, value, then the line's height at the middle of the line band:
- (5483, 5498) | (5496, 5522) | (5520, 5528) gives 0.4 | 2.96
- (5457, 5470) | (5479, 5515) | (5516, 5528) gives 2.9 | 3.08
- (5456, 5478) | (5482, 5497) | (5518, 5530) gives 0.5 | 2.97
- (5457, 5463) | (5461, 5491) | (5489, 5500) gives 0.6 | 2.94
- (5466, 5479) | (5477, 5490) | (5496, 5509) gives 0.0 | 2.85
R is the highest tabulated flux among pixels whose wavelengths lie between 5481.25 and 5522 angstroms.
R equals 3.529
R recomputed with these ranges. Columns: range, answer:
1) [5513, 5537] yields 3.581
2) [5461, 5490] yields 3.47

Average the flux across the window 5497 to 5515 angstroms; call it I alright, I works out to 2.79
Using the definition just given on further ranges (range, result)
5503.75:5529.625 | 2.97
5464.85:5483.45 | 2.84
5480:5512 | 2.84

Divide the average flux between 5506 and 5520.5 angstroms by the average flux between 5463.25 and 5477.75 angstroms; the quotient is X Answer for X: 1.04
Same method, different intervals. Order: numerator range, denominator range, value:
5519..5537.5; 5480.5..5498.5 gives 1.02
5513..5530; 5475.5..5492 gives 1.08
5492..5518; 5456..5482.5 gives 0.98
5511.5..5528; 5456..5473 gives 1.03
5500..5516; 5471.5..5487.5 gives 0.99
